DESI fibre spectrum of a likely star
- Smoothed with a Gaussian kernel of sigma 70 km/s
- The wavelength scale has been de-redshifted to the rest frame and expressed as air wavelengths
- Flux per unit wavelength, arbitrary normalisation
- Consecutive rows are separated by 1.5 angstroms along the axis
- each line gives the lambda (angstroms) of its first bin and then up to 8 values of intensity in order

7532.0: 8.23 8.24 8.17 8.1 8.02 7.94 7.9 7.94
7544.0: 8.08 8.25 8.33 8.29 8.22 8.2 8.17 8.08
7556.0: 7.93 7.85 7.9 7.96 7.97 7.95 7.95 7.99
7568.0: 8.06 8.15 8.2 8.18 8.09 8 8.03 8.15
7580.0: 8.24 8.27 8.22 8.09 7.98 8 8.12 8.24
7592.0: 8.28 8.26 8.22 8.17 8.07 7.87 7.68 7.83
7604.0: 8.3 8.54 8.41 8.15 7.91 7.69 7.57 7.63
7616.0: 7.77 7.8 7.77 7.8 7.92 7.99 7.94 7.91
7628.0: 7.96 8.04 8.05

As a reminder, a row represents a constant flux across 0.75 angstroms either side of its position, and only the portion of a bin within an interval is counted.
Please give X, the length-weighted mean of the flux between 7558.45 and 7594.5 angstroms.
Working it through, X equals 8.1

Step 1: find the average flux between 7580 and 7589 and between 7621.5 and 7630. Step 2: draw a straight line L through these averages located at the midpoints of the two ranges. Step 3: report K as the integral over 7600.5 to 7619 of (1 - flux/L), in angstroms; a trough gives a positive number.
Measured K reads 0.2 angstroms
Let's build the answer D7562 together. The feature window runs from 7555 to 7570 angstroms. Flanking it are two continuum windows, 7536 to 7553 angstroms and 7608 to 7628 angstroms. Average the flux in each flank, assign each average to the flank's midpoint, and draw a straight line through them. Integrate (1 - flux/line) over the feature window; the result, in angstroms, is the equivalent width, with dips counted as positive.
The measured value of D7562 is 0.1 angstroms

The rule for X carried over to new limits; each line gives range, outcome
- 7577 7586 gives 8.16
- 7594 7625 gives 7.96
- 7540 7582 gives 8.08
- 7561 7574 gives 8.06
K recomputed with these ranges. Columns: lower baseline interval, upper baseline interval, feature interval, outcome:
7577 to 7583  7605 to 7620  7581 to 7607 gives -0.19 angstroms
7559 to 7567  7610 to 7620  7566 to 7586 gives -0.57 angstroms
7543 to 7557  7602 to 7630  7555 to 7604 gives 0.01 angstroms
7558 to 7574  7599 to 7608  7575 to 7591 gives -0.11 angstroms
